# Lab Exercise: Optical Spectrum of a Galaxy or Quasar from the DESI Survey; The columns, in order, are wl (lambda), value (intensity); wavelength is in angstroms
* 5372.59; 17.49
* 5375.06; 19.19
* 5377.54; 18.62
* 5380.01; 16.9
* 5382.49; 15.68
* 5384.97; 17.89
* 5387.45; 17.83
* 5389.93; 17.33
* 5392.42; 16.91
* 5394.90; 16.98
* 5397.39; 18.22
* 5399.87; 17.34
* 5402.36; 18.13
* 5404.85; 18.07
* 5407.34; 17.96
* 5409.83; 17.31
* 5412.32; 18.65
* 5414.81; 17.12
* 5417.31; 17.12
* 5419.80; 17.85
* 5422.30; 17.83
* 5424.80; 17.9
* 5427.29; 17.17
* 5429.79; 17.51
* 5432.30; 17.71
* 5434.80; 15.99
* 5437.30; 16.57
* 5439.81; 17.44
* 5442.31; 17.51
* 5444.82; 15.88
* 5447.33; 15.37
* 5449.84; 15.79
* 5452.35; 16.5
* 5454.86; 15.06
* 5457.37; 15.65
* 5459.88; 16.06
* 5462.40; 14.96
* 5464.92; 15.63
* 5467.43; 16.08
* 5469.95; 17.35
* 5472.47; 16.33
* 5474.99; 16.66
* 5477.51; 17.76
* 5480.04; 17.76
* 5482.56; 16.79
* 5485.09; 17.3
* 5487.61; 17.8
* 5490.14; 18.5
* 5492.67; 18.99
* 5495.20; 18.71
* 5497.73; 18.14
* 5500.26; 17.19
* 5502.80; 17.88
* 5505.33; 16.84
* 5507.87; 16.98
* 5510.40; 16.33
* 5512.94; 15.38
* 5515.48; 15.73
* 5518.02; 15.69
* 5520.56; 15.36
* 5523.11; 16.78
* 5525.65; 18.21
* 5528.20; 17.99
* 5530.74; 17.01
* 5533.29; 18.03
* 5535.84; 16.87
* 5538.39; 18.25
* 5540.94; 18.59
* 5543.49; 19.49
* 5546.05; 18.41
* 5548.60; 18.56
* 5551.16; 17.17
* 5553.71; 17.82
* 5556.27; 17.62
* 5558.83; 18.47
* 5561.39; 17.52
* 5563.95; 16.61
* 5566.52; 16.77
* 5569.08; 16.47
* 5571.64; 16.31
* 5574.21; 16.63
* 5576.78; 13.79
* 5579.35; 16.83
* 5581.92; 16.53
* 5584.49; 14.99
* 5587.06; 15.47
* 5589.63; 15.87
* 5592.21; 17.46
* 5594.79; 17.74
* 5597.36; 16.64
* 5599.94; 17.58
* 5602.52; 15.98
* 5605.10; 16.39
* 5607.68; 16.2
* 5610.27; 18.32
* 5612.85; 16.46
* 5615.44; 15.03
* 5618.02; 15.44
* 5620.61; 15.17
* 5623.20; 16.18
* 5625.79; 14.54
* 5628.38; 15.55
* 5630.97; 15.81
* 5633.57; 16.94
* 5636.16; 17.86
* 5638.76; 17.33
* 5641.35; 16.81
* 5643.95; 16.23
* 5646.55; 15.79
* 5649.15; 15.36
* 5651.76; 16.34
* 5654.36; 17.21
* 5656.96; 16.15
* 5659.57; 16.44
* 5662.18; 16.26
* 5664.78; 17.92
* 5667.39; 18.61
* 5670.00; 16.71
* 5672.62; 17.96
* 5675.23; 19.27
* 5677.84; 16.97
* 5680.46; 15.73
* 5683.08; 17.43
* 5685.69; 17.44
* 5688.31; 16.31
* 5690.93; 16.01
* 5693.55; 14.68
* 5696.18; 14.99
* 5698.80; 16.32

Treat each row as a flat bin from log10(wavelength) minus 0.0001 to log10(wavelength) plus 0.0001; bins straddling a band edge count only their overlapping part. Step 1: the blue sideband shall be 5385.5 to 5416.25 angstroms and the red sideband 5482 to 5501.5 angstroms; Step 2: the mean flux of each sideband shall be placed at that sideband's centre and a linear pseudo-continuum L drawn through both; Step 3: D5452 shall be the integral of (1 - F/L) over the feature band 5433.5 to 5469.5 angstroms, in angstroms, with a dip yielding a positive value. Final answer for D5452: 3.6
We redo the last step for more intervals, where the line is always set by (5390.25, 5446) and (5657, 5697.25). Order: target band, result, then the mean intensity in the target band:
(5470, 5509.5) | -0.69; 17.6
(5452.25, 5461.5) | 0.87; 15.7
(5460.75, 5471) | 0.79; 16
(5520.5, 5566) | -1.65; 17.8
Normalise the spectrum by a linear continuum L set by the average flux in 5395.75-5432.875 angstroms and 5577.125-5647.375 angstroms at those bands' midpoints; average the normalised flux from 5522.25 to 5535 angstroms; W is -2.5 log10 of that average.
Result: -0.044 mag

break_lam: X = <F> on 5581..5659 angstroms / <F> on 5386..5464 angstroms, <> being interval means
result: 0.96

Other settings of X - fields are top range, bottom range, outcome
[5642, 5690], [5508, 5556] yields 0.98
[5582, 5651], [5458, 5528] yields 0.96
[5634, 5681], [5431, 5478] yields 1.04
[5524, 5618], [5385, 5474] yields 1.00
